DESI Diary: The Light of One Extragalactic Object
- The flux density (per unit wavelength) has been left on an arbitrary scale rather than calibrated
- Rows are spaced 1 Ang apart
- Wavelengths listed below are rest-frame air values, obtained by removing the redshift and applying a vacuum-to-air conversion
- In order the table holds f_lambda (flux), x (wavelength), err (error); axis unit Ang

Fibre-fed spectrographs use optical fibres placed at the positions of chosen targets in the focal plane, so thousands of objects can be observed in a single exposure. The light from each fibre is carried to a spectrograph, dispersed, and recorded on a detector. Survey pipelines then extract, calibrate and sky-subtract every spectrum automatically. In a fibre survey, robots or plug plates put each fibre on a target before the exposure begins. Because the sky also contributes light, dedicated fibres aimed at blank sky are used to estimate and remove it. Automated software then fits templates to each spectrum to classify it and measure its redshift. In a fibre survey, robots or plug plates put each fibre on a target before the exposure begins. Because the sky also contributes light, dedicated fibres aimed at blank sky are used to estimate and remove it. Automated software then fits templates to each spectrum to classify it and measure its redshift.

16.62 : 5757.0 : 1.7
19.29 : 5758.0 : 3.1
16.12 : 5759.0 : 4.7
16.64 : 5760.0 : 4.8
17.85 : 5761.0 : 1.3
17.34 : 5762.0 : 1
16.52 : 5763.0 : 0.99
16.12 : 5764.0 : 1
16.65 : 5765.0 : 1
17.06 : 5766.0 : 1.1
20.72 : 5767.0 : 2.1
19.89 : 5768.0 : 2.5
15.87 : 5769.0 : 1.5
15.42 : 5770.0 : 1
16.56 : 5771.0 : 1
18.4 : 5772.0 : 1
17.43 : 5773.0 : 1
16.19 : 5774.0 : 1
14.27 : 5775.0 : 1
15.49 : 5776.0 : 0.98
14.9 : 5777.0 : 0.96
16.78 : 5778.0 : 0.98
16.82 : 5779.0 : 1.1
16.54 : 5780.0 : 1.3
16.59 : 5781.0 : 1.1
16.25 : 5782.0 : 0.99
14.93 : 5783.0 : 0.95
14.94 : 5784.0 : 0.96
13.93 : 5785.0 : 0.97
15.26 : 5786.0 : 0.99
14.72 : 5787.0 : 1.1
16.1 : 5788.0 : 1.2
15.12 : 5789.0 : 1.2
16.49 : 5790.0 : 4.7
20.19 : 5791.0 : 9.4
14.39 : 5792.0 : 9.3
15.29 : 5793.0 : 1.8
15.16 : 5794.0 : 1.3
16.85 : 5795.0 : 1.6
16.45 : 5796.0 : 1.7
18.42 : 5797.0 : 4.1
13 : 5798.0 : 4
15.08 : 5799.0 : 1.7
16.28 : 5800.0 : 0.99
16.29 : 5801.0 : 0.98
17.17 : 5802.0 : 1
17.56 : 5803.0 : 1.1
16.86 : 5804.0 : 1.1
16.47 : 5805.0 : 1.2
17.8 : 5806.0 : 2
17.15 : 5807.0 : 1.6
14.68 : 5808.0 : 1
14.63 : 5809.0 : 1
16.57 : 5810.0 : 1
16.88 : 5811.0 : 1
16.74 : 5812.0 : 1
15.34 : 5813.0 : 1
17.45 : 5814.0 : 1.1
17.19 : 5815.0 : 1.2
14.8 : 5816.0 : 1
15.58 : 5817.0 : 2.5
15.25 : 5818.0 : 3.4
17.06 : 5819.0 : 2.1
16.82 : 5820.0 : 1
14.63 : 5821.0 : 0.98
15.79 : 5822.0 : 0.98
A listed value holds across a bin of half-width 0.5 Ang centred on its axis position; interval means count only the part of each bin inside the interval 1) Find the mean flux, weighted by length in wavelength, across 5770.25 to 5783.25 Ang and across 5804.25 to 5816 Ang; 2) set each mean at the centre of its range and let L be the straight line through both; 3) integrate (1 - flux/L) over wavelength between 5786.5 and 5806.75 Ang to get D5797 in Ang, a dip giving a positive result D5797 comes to 0.0 Ang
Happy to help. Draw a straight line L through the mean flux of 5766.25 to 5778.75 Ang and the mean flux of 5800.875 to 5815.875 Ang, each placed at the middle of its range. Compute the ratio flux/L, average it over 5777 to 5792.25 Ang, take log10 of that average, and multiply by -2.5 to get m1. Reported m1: 0.054 mag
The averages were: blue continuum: 16.8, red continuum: 16.5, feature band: 15.9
